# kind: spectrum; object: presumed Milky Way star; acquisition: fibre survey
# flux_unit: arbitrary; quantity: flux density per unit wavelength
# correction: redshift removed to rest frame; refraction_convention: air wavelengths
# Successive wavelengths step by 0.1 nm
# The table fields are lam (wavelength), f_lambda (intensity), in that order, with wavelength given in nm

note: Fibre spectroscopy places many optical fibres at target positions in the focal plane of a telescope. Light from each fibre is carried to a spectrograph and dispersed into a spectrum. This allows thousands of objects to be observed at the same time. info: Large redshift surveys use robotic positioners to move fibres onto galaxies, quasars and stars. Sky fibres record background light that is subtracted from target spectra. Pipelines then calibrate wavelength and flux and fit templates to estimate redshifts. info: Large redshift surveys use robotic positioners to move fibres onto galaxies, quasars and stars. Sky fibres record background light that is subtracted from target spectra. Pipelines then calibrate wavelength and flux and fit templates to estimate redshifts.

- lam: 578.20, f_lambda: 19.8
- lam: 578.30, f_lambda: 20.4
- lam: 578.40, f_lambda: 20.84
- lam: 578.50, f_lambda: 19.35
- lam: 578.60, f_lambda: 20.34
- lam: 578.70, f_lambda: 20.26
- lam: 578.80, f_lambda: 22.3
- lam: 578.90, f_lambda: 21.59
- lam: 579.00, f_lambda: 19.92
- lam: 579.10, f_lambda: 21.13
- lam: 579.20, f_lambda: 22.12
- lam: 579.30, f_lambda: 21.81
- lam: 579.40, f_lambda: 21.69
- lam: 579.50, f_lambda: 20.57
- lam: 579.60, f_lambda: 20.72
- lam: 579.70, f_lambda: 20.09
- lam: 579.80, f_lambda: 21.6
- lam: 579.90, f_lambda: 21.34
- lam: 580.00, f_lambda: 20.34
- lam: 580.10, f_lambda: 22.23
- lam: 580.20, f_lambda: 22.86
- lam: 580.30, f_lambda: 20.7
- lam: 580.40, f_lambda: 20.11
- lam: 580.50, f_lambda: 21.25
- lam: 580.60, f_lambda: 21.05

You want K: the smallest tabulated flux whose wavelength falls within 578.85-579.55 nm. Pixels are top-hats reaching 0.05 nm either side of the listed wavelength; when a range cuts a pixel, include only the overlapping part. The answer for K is 19.92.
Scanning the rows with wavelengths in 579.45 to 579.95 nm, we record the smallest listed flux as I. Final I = 20.09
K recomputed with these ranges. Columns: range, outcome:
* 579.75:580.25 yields 20.34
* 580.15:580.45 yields 20.11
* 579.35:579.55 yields 20.57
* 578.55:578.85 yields 20.26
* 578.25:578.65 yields 19.35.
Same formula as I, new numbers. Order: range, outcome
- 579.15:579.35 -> 21.81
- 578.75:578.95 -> 21.59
